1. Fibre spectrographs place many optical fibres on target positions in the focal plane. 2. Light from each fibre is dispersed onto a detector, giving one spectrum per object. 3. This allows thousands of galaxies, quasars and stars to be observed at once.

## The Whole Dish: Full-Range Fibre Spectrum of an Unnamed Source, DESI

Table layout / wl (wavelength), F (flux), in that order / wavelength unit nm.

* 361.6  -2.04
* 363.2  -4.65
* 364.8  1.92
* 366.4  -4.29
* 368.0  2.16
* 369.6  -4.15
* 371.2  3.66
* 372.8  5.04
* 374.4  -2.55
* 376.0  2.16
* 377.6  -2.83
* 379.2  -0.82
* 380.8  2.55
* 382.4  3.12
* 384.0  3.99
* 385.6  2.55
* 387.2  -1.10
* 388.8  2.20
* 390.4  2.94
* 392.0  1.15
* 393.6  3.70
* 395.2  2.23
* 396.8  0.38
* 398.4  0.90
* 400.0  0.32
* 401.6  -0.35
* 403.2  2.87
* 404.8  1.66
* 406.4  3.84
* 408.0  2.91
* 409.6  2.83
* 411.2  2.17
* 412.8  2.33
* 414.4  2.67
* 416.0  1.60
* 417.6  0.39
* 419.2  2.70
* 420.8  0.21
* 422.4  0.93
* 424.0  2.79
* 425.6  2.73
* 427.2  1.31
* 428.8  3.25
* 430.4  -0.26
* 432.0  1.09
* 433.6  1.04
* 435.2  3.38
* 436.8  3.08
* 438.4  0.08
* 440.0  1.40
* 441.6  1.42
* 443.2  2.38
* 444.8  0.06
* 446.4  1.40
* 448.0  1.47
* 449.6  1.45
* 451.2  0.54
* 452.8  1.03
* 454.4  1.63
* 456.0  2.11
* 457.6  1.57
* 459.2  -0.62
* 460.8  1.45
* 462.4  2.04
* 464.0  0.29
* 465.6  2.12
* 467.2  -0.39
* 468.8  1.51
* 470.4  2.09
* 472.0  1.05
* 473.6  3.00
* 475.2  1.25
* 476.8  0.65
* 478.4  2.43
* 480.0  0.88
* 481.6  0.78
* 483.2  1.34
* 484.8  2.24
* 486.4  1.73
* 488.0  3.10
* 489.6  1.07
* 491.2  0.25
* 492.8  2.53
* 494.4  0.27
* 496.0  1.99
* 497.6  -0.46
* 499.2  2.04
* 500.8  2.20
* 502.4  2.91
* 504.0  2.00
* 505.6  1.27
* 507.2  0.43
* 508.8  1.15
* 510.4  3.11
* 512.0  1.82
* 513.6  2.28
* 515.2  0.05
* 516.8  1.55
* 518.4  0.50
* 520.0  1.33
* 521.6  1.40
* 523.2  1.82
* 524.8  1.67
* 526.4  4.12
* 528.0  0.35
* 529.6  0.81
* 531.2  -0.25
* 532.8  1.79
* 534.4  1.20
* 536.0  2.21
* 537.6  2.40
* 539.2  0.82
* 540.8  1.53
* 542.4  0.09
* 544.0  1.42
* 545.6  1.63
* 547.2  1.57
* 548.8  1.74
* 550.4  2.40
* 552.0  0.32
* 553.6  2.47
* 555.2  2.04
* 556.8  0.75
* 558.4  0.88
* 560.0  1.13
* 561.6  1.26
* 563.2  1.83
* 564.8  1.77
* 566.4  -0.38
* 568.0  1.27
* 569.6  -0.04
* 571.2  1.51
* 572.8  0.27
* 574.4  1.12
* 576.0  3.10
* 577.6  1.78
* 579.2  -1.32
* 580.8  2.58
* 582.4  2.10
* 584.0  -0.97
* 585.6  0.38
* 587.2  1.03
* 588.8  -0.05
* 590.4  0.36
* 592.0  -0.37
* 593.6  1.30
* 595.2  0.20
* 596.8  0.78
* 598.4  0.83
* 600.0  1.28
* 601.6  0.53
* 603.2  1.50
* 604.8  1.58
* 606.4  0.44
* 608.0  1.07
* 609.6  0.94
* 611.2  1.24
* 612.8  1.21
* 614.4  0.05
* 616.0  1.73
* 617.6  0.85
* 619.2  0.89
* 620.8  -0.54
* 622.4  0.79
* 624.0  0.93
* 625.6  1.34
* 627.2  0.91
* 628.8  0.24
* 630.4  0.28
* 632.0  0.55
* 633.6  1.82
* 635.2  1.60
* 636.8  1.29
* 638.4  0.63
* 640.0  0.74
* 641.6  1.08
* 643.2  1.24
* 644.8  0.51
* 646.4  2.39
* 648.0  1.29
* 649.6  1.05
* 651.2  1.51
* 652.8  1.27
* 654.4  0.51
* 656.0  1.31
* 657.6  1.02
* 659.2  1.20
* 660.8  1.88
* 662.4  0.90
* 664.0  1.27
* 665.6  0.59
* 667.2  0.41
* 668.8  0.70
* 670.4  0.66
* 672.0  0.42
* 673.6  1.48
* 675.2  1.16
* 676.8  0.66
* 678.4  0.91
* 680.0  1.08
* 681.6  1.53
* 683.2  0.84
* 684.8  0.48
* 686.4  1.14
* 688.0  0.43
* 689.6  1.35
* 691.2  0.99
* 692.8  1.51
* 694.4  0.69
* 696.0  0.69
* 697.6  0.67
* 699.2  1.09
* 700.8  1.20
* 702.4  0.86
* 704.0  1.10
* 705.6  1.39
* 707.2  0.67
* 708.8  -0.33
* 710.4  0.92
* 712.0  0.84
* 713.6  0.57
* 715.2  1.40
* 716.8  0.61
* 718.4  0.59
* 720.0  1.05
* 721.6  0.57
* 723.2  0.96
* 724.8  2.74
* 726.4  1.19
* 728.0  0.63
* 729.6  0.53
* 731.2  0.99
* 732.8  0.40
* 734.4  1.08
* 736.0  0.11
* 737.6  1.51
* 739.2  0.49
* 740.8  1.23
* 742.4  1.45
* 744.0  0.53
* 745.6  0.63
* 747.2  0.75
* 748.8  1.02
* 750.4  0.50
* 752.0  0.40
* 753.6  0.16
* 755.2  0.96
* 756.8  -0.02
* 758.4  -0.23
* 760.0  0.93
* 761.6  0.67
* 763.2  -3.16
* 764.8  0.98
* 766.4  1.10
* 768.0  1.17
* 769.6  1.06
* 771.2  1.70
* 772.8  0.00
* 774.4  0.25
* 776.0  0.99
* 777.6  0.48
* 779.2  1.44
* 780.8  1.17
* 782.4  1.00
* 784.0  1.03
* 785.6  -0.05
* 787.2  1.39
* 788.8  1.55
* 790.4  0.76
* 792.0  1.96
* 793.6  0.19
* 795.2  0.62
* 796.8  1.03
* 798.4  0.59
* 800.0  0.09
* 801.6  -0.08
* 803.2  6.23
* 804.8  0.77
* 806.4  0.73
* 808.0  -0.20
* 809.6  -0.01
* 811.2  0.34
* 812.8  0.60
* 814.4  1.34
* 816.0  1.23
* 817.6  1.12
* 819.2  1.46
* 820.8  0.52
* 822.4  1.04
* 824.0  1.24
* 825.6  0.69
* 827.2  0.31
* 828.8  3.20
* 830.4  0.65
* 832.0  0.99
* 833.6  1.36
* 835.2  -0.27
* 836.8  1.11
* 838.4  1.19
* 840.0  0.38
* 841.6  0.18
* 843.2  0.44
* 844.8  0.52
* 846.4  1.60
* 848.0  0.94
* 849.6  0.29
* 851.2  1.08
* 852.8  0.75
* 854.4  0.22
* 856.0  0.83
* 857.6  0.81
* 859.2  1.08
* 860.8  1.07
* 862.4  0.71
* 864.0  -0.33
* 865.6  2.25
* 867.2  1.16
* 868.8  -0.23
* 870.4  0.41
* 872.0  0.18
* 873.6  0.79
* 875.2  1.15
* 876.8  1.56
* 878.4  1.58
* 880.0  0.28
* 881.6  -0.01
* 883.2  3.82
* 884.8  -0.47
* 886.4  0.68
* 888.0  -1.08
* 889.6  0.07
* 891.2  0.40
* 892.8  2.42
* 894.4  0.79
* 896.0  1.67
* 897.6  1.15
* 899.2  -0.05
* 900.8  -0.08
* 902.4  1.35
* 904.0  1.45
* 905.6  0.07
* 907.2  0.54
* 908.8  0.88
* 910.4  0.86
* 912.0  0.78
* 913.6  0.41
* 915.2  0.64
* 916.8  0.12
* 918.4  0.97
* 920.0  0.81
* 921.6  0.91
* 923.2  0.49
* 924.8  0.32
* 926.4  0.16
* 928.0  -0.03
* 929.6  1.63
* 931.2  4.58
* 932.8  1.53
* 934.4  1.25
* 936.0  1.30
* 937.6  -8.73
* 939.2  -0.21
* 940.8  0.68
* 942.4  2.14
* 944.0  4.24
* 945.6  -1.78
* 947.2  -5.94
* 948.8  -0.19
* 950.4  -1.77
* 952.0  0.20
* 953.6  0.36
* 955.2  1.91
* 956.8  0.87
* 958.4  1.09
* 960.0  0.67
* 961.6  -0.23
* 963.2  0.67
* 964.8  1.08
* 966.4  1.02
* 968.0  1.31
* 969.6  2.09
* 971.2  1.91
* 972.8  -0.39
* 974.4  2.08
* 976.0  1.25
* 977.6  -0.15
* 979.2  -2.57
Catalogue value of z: 1.155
